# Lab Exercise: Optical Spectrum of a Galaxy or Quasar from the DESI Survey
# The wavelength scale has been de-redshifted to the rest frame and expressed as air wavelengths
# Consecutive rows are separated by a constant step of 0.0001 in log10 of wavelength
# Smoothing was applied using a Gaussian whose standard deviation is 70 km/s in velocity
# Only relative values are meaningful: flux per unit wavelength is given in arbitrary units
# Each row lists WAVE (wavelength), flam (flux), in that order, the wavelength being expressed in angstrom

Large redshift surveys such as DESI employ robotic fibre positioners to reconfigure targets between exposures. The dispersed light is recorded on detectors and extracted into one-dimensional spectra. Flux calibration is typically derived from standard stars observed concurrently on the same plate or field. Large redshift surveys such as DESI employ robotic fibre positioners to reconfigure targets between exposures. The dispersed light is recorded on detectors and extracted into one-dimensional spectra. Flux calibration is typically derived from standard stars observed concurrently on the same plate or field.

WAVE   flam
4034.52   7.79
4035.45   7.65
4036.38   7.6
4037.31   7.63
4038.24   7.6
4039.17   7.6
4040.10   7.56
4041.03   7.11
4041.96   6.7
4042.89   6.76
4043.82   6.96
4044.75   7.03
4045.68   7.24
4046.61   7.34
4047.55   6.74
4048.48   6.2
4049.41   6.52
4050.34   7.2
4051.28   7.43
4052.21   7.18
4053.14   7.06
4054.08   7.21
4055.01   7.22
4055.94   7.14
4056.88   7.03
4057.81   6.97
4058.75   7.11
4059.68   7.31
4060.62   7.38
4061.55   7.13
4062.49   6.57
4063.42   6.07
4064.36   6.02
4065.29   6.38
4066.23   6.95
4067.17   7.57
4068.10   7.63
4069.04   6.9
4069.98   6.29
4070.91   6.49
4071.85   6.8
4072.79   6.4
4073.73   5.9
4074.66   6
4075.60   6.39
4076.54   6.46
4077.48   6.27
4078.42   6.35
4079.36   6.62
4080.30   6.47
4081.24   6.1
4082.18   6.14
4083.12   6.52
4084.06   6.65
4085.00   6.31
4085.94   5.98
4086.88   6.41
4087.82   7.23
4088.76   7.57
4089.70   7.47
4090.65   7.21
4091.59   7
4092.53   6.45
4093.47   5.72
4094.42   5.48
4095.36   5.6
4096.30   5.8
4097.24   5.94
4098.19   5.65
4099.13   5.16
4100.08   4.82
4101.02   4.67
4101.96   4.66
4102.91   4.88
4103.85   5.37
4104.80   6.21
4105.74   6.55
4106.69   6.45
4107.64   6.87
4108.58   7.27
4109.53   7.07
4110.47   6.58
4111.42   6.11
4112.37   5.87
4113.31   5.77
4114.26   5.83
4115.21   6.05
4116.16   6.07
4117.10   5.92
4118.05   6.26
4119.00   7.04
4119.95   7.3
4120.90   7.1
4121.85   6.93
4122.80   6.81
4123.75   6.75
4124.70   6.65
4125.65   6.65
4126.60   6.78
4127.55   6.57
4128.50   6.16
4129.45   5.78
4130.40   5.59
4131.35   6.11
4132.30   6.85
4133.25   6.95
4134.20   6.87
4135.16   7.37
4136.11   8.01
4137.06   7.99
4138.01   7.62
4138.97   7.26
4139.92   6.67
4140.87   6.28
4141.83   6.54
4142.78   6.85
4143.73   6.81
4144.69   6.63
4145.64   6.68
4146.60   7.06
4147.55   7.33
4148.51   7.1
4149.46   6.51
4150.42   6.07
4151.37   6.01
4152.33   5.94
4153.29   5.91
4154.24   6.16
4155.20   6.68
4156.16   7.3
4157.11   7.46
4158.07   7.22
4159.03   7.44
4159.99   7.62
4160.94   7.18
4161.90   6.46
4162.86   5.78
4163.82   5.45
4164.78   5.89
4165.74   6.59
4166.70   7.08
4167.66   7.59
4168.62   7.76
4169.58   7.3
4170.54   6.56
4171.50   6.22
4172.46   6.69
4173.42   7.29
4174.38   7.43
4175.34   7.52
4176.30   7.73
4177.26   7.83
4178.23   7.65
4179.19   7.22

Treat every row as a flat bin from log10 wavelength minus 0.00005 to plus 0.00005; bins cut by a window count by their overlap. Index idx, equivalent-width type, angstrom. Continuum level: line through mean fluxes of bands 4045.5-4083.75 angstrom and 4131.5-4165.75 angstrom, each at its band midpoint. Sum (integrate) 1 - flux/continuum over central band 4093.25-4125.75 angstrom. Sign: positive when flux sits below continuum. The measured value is 3.2 angstrom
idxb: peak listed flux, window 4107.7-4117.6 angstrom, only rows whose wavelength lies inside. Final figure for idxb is 7.27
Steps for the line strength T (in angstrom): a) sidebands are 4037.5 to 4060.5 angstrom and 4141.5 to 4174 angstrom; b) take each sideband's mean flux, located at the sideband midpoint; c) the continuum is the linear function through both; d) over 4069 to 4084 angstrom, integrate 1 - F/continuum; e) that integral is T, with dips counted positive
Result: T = 1.4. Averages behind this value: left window 7.1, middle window 6.37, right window 6.74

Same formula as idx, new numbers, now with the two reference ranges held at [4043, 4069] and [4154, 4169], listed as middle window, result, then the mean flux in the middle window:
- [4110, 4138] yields 1.2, 6.6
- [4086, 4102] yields 2.0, 6.09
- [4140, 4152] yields 0.4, 6.65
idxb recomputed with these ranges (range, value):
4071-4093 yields 7.57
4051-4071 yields 7.63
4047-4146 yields 8.01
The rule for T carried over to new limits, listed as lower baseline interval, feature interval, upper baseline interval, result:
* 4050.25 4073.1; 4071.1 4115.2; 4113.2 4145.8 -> 4.0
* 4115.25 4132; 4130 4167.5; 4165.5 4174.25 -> 0.1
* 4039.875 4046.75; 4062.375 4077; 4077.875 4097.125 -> 0.3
